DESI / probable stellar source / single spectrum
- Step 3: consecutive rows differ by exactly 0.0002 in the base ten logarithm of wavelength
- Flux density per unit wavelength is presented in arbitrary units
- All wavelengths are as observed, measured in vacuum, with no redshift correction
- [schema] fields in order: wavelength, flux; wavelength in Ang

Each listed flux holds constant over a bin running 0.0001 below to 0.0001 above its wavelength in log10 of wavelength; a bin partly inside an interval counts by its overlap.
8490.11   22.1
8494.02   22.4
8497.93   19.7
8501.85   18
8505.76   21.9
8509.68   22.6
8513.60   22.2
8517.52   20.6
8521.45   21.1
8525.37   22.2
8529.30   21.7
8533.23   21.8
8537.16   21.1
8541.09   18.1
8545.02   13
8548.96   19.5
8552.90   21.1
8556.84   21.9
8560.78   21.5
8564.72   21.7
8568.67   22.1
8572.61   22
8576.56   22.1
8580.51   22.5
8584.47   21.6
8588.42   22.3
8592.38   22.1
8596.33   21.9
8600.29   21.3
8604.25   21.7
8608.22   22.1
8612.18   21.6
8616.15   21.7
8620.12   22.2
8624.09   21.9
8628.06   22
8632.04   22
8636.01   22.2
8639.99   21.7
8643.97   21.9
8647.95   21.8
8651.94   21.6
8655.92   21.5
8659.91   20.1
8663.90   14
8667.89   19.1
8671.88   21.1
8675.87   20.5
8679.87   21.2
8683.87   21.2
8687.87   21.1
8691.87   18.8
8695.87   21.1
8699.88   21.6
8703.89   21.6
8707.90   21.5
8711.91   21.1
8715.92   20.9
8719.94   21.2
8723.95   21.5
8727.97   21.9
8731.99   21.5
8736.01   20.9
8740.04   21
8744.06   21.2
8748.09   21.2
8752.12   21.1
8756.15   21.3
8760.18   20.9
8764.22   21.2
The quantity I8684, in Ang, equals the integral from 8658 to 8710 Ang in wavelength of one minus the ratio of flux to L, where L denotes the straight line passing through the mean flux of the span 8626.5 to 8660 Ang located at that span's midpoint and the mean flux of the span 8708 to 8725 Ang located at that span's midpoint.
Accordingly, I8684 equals 2.9 Ang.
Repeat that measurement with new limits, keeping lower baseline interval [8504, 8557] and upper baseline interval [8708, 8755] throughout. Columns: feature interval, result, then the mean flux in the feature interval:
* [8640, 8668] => 1.1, 20.2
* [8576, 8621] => -2.4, 21.9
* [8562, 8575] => -0.8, 21.9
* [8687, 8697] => 0.4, 20.2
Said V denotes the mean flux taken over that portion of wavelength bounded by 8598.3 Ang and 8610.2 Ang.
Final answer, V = 21.7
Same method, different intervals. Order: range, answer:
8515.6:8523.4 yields 20.8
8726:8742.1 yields 21.3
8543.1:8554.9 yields 17.9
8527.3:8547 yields 19.1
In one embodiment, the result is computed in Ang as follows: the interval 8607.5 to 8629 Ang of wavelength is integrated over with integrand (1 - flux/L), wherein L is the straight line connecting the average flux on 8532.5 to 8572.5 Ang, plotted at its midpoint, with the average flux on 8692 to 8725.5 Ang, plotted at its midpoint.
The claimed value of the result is -1.3 Ang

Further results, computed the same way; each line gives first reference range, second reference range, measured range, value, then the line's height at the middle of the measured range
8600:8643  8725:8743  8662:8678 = 2.2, 21.6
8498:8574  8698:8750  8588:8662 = -2.7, 21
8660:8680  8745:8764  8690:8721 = -1.6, 19.9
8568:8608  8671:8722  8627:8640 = -0.3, 21.6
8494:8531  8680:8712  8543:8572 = 1.3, 21.1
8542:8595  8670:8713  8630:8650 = -0.9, 21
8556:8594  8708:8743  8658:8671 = 2.1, 21.6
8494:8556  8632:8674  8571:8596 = -2.0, 20.5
